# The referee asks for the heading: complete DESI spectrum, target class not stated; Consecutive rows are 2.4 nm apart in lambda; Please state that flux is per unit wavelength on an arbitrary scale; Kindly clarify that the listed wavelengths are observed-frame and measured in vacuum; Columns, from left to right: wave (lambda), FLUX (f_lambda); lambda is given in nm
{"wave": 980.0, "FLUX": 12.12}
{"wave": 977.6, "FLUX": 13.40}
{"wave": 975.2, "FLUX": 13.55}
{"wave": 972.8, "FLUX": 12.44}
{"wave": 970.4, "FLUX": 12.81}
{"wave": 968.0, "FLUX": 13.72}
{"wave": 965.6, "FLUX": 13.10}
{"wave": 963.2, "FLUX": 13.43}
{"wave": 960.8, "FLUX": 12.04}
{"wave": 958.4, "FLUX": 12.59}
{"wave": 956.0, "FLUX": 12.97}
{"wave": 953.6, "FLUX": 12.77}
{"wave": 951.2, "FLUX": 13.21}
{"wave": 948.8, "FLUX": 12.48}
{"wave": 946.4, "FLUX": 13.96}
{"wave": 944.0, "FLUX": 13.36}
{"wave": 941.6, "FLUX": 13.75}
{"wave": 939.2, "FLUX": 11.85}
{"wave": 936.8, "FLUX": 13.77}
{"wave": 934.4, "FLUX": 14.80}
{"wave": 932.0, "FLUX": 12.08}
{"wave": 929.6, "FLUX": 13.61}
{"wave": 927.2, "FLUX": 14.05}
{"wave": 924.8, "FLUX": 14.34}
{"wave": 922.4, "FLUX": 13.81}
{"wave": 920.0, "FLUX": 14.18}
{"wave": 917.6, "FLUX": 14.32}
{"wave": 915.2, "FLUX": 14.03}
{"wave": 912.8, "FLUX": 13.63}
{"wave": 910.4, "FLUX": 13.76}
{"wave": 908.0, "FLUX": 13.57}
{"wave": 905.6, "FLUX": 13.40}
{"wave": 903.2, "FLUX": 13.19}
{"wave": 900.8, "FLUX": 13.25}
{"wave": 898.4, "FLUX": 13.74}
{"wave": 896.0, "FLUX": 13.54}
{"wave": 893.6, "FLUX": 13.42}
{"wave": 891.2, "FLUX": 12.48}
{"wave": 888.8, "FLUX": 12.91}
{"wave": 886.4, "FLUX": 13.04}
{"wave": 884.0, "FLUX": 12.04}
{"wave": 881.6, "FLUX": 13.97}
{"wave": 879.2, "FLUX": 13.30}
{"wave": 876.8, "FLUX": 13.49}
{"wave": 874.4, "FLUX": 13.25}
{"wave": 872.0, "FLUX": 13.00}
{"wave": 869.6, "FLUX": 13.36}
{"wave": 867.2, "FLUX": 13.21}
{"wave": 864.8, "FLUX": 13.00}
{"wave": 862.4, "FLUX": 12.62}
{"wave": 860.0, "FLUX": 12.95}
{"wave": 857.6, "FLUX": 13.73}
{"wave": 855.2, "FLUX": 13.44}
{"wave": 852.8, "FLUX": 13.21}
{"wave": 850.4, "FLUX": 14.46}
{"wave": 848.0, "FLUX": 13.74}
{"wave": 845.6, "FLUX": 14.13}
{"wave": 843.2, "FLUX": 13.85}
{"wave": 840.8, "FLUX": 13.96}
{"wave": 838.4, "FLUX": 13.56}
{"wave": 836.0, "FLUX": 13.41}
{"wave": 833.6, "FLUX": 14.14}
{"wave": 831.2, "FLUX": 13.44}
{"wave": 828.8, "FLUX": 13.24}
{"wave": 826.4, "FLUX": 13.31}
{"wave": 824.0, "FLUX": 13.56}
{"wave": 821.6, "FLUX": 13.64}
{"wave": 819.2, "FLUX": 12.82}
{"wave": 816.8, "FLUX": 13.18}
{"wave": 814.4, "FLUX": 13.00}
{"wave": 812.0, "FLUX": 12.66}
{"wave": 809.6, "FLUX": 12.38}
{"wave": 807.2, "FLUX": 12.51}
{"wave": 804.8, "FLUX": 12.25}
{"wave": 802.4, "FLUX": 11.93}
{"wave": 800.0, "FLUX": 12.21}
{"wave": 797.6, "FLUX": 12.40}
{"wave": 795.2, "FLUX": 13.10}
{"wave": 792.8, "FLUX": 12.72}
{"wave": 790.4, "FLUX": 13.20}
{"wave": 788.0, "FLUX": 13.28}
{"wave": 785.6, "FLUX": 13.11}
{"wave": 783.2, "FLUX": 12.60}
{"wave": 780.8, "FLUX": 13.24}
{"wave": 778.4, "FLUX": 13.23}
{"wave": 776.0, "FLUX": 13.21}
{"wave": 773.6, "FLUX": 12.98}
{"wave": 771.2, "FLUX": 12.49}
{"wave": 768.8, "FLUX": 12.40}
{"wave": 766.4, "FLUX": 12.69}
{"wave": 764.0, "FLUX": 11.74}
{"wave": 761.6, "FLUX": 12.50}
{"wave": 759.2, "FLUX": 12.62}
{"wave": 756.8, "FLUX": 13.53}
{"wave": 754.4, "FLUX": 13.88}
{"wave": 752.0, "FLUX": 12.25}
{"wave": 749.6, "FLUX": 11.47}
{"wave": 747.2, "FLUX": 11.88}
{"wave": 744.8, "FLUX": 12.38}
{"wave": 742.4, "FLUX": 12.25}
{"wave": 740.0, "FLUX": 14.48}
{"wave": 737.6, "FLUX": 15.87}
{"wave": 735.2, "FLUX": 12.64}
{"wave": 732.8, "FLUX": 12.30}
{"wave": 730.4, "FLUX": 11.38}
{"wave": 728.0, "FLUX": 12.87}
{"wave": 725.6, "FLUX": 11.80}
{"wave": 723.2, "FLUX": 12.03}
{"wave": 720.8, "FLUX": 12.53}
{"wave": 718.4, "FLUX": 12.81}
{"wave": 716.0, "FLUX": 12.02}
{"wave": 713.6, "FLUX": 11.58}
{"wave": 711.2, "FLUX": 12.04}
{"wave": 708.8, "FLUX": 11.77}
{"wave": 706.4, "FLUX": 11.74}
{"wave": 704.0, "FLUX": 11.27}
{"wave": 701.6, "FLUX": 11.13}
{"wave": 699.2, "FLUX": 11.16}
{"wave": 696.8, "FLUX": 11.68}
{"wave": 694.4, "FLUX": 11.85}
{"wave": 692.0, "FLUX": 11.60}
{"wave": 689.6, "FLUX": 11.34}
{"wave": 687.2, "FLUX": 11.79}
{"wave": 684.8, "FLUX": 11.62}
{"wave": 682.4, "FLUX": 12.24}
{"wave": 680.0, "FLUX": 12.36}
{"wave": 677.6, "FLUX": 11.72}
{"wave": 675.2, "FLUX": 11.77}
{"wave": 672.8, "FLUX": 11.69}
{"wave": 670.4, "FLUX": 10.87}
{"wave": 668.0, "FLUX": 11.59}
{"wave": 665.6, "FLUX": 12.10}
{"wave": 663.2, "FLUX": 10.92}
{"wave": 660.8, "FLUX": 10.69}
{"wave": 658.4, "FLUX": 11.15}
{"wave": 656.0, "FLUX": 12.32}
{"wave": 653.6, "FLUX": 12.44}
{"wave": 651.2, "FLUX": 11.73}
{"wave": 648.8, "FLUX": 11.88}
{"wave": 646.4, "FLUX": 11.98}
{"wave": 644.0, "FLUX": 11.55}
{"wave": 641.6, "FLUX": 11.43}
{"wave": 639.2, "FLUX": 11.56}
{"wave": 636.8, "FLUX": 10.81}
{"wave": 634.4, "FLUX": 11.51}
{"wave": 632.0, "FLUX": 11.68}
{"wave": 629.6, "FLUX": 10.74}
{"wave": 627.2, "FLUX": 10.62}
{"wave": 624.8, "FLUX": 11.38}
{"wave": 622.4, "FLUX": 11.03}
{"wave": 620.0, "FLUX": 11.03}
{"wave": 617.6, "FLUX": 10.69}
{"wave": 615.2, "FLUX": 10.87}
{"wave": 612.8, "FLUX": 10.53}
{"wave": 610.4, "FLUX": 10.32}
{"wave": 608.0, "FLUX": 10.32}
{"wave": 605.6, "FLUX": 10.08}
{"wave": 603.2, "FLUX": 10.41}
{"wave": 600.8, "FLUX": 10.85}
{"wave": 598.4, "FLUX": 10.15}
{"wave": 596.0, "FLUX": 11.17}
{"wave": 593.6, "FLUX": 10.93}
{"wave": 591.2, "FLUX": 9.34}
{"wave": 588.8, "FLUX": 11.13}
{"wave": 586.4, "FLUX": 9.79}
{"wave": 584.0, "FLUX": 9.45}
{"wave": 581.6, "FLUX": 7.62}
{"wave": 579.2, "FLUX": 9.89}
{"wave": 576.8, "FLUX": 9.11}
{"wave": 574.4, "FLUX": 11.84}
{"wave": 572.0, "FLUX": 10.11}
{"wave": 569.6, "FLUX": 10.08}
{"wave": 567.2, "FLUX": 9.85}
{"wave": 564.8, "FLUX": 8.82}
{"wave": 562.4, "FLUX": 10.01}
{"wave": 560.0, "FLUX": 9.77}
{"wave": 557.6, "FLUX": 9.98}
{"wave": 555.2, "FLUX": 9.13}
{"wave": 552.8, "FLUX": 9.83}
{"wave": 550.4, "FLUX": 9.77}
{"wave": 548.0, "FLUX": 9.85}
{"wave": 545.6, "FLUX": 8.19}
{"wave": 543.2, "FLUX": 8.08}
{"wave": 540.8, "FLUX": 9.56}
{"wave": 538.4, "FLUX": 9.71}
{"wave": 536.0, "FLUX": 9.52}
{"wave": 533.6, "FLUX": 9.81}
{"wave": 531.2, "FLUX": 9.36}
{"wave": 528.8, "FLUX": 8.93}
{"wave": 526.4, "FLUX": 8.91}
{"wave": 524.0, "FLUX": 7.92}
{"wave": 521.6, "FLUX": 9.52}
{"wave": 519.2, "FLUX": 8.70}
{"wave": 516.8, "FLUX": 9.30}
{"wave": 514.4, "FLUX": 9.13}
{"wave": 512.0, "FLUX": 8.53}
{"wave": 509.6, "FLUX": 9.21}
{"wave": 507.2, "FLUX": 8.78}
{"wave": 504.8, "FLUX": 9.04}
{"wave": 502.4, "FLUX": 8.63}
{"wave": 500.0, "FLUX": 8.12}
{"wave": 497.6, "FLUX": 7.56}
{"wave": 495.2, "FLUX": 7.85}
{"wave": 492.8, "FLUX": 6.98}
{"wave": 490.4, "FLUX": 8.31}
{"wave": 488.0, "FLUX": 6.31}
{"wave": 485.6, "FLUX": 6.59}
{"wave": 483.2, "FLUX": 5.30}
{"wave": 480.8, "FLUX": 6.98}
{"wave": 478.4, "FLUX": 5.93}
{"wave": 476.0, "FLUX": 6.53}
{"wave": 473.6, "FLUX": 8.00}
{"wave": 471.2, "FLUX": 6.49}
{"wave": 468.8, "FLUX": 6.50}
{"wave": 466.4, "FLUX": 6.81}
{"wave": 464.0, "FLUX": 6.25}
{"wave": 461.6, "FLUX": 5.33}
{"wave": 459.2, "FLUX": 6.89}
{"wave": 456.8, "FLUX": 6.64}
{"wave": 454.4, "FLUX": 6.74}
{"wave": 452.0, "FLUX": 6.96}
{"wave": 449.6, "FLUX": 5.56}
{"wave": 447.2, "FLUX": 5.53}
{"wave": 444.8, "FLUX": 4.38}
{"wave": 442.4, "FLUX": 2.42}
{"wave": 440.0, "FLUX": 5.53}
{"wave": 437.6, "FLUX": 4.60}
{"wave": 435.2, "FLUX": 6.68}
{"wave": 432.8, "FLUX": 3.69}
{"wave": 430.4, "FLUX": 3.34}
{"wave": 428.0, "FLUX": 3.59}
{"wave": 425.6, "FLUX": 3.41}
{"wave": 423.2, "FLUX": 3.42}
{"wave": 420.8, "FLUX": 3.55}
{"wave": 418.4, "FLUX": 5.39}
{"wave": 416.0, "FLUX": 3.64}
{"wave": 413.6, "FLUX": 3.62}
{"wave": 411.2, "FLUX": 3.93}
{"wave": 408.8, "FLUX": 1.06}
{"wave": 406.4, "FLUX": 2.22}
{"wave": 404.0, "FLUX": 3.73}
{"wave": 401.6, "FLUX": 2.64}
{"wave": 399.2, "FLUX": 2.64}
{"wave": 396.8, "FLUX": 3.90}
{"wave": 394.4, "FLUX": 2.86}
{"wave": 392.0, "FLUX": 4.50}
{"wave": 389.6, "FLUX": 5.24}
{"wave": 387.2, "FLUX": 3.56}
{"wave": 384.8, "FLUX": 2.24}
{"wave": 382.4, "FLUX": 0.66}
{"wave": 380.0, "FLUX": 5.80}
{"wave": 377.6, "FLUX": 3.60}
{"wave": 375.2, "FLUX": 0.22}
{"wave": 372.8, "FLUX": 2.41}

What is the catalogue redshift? 0.12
